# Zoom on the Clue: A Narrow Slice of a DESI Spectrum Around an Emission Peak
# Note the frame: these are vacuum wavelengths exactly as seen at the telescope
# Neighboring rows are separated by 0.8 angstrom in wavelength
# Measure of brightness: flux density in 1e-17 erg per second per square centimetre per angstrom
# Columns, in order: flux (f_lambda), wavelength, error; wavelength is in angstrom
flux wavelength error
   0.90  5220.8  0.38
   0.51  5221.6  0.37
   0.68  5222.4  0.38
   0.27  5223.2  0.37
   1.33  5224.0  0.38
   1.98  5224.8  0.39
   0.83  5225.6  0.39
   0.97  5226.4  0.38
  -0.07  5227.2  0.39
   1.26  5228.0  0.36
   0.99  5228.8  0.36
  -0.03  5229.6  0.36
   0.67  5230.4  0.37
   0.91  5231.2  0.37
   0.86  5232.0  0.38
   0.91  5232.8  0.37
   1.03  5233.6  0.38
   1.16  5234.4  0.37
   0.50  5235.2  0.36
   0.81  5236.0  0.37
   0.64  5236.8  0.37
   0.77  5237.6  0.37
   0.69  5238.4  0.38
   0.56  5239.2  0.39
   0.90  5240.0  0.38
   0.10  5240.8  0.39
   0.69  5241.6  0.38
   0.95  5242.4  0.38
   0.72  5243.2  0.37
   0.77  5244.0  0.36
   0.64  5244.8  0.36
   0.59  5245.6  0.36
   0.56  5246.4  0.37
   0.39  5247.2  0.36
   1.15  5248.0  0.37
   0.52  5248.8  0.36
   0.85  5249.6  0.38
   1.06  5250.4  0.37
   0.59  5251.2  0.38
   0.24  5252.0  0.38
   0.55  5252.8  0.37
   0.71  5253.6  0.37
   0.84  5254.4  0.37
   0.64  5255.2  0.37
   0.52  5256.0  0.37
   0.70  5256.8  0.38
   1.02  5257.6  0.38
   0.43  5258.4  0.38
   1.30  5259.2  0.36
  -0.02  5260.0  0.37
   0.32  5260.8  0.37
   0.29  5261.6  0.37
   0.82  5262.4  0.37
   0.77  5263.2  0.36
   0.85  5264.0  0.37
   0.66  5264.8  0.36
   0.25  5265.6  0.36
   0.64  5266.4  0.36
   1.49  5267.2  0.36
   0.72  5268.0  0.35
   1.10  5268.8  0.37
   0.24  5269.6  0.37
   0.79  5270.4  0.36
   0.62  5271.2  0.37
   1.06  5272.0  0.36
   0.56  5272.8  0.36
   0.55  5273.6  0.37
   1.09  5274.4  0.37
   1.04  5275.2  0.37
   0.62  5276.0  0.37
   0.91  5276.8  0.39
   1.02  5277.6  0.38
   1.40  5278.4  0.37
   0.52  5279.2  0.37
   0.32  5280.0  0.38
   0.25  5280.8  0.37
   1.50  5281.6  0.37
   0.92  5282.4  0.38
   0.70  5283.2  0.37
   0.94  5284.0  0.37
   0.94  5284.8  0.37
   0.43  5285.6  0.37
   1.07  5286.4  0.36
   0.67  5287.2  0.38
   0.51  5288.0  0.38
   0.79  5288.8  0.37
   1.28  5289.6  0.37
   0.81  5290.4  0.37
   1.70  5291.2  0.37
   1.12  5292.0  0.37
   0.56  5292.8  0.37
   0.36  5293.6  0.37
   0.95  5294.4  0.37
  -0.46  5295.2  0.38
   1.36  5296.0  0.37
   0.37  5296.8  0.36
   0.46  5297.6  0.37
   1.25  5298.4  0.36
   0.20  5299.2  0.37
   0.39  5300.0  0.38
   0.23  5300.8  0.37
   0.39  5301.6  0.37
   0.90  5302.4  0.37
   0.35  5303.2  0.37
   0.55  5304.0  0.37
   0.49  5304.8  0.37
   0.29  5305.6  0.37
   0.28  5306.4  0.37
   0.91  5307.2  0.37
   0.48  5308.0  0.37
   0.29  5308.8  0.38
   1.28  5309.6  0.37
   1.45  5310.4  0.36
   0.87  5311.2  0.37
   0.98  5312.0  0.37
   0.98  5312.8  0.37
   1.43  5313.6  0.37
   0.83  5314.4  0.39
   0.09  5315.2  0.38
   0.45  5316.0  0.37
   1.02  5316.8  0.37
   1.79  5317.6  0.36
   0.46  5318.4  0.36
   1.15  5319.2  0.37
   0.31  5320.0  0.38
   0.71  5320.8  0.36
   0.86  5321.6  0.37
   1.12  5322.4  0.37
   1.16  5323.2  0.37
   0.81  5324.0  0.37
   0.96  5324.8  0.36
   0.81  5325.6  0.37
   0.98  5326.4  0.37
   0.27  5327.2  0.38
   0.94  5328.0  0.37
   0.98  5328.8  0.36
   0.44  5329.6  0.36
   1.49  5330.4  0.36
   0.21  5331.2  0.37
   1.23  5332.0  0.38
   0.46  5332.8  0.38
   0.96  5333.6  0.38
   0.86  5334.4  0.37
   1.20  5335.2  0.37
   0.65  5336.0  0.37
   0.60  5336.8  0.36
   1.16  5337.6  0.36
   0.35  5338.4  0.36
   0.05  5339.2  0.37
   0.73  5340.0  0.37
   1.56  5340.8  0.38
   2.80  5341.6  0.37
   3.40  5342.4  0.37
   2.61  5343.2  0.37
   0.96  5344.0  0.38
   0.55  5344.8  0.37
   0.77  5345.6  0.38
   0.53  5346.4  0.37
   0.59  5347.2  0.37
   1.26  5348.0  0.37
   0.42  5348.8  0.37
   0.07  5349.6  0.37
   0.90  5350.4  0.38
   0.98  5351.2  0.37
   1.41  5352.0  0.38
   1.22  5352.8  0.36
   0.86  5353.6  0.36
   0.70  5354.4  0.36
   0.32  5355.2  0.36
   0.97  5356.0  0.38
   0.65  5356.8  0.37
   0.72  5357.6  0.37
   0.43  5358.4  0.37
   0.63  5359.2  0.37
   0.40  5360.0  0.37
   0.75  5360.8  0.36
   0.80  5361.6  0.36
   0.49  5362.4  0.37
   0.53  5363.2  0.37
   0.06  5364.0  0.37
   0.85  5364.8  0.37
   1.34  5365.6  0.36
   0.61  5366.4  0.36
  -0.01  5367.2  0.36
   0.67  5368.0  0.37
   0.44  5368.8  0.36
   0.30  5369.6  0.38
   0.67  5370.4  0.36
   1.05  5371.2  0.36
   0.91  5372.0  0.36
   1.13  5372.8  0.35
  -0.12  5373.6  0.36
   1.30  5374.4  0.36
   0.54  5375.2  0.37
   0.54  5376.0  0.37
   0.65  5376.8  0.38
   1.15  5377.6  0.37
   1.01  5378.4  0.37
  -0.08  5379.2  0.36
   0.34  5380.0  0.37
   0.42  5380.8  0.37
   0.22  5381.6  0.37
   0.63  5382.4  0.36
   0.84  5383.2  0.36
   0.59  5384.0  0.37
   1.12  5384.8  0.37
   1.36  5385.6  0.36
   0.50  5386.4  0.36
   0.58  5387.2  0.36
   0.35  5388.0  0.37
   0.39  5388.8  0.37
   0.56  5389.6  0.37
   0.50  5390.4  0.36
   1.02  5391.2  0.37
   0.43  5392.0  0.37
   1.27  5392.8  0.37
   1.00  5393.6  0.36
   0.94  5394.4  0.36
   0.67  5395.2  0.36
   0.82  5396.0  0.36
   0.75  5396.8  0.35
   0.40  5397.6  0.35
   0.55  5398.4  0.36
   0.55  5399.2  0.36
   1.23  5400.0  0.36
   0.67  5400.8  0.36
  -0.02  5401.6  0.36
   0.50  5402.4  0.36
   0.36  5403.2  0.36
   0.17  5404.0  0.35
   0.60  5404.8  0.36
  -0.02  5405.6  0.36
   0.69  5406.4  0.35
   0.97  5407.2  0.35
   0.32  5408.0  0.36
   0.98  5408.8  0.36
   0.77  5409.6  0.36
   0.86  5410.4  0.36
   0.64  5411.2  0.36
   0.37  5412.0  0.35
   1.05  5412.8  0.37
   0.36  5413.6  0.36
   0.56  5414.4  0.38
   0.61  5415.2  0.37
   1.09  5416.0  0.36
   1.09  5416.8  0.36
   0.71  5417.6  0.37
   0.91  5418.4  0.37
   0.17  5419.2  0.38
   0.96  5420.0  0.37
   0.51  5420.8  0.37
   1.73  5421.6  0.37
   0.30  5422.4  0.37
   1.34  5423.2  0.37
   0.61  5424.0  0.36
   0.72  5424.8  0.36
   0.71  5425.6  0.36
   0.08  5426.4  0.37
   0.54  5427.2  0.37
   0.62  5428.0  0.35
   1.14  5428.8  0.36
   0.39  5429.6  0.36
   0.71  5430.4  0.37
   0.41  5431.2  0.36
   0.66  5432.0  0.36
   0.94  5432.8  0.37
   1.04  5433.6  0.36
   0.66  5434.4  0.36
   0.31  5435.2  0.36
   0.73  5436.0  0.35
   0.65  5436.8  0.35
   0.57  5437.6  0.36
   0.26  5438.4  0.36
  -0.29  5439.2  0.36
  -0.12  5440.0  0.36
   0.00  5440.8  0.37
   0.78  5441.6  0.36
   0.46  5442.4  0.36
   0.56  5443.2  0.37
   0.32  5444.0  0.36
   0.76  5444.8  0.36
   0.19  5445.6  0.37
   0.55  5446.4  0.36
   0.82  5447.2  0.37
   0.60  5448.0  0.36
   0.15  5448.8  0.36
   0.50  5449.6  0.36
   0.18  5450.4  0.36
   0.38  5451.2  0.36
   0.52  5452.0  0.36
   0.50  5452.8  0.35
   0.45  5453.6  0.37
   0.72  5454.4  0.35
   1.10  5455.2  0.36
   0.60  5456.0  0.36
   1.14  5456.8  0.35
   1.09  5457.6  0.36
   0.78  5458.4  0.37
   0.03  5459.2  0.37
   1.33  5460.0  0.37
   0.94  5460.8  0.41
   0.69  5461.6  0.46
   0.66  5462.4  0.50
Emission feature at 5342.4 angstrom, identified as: [O III] 5007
